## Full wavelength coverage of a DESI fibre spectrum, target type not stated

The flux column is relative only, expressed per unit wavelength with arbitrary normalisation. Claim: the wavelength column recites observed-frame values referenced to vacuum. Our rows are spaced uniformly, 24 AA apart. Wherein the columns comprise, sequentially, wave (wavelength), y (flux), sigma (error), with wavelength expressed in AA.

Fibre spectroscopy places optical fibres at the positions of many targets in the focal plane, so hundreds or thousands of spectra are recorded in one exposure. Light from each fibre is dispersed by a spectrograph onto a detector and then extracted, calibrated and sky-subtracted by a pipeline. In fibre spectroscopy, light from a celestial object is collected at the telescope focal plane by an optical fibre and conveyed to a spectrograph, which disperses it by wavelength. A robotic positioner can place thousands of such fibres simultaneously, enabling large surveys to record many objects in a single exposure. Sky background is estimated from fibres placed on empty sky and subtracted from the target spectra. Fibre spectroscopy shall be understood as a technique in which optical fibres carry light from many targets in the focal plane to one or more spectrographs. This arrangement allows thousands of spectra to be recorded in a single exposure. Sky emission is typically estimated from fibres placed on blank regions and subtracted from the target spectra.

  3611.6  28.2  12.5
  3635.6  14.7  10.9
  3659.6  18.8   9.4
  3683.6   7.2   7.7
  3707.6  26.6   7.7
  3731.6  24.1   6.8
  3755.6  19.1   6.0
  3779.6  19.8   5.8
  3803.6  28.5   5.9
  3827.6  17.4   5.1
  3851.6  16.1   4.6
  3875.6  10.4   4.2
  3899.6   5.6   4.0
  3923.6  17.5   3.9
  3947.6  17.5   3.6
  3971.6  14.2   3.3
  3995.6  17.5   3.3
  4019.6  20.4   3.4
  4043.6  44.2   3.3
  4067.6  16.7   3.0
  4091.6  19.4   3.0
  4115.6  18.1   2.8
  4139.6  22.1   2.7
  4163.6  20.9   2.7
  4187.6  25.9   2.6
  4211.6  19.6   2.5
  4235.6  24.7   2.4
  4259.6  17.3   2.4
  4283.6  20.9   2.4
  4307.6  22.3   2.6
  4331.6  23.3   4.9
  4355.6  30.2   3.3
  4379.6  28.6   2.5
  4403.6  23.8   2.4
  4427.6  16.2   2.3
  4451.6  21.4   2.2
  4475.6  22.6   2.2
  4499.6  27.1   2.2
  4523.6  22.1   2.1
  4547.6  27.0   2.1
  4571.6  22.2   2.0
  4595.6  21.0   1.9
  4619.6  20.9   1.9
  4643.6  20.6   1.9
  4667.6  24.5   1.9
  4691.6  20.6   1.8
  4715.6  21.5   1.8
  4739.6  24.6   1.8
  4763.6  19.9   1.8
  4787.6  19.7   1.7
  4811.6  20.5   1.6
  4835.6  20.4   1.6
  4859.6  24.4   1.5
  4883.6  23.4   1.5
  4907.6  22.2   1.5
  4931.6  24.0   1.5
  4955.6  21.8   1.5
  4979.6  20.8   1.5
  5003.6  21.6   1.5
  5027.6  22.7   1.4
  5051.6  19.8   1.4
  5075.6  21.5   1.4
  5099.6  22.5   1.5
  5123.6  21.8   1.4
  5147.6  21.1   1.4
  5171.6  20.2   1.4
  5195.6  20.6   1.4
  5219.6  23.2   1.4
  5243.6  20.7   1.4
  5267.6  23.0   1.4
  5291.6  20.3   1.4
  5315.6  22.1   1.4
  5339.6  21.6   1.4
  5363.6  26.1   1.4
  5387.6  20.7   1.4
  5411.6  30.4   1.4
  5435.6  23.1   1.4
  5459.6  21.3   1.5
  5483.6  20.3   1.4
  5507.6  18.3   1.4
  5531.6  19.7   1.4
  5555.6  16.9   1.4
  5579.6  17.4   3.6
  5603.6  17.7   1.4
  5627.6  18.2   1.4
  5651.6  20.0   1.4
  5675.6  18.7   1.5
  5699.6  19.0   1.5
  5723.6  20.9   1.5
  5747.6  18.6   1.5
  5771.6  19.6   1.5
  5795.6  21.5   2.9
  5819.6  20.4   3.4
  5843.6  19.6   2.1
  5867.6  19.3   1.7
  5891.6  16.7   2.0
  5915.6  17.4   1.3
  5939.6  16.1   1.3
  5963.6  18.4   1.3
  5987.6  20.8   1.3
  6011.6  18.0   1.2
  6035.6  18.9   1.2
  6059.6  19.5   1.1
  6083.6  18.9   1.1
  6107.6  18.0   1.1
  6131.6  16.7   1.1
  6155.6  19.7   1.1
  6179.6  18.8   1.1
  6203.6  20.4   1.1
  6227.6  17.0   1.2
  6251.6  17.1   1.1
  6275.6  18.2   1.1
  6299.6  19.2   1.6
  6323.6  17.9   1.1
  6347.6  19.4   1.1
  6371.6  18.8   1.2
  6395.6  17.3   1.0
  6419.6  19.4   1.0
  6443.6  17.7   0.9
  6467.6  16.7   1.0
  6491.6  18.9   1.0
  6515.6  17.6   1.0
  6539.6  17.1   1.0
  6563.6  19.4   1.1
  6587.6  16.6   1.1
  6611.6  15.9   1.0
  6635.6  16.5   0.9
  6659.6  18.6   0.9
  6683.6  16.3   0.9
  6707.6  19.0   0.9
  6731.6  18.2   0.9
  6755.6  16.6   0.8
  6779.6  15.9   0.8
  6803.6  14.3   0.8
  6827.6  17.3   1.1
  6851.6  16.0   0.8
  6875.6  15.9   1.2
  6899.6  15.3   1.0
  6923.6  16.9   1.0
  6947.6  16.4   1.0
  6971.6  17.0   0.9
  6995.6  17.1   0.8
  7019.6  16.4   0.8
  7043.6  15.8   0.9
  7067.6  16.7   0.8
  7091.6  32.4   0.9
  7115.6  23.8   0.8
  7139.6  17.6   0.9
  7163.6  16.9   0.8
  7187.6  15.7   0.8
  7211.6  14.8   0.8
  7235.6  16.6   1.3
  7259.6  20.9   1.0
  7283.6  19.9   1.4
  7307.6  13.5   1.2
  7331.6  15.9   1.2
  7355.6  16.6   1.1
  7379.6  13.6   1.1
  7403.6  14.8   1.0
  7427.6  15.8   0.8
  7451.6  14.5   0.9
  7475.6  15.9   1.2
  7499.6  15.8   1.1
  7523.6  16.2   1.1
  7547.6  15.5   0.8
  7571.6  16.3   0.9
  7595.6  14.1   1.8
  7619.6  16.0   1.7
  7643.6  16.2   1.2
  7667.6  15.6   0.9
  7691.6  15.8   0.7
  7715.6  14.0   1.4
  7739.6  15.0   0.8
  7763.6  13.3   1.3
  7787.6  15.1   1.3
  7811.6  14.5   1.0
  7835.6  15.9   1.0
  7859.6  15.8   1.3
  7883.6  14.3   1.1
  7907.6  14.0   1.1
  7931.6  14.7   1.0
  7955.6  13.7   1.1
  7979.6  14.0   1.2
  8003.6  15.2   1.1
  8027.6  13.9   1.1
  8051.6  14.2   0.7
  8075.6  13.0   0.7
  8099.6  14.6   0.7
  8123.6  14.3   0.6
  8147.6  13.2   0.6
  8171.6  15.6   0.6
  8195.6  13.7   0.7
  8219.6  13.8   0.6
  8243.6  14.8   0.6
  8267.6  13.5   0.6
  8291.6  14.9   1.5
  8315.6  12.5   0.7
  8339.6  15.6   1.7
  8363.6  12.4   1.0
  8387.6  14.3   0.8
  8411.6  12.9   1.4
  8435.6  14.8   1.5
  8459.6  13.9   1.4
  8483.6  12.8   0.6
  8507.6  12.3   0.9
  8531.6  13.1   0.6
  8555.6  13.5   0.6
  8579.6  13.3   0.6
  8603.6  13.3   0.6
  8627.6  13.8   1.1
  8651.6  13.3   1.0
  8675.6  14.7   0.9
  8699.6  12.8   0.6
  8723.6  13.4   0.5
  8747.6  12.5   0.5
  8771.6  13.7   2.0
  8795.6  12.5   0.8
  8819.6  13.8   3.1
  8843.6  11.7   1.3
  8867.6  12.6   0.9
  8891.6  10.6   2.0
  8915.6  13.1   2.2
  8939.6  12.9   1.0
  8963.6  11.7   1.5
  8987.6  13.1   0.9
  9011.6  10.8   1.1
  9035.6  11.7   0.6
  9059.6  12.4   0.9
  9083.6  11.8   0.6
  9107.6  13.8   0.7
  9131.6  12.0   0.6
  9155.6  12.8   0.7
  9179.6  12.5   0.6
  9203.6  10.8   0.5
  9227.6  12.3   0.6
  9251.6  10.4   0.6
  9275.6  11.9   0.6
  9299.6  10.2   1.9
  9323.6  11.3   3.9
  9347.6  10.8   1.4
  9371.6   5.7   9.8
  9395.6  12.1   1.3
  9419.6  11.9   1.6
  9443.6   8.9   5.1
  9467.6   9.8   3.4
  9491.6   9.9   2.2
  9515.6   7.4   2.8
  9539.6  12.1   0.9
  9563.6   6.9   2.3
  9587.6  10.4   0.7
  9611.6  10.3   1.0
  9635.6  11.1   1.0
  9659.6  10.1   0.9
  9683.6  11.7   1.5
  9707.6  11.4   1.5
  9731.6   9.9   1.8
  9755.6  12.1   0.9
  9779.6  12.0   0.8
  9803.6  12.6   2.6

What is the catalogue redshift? 0.082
